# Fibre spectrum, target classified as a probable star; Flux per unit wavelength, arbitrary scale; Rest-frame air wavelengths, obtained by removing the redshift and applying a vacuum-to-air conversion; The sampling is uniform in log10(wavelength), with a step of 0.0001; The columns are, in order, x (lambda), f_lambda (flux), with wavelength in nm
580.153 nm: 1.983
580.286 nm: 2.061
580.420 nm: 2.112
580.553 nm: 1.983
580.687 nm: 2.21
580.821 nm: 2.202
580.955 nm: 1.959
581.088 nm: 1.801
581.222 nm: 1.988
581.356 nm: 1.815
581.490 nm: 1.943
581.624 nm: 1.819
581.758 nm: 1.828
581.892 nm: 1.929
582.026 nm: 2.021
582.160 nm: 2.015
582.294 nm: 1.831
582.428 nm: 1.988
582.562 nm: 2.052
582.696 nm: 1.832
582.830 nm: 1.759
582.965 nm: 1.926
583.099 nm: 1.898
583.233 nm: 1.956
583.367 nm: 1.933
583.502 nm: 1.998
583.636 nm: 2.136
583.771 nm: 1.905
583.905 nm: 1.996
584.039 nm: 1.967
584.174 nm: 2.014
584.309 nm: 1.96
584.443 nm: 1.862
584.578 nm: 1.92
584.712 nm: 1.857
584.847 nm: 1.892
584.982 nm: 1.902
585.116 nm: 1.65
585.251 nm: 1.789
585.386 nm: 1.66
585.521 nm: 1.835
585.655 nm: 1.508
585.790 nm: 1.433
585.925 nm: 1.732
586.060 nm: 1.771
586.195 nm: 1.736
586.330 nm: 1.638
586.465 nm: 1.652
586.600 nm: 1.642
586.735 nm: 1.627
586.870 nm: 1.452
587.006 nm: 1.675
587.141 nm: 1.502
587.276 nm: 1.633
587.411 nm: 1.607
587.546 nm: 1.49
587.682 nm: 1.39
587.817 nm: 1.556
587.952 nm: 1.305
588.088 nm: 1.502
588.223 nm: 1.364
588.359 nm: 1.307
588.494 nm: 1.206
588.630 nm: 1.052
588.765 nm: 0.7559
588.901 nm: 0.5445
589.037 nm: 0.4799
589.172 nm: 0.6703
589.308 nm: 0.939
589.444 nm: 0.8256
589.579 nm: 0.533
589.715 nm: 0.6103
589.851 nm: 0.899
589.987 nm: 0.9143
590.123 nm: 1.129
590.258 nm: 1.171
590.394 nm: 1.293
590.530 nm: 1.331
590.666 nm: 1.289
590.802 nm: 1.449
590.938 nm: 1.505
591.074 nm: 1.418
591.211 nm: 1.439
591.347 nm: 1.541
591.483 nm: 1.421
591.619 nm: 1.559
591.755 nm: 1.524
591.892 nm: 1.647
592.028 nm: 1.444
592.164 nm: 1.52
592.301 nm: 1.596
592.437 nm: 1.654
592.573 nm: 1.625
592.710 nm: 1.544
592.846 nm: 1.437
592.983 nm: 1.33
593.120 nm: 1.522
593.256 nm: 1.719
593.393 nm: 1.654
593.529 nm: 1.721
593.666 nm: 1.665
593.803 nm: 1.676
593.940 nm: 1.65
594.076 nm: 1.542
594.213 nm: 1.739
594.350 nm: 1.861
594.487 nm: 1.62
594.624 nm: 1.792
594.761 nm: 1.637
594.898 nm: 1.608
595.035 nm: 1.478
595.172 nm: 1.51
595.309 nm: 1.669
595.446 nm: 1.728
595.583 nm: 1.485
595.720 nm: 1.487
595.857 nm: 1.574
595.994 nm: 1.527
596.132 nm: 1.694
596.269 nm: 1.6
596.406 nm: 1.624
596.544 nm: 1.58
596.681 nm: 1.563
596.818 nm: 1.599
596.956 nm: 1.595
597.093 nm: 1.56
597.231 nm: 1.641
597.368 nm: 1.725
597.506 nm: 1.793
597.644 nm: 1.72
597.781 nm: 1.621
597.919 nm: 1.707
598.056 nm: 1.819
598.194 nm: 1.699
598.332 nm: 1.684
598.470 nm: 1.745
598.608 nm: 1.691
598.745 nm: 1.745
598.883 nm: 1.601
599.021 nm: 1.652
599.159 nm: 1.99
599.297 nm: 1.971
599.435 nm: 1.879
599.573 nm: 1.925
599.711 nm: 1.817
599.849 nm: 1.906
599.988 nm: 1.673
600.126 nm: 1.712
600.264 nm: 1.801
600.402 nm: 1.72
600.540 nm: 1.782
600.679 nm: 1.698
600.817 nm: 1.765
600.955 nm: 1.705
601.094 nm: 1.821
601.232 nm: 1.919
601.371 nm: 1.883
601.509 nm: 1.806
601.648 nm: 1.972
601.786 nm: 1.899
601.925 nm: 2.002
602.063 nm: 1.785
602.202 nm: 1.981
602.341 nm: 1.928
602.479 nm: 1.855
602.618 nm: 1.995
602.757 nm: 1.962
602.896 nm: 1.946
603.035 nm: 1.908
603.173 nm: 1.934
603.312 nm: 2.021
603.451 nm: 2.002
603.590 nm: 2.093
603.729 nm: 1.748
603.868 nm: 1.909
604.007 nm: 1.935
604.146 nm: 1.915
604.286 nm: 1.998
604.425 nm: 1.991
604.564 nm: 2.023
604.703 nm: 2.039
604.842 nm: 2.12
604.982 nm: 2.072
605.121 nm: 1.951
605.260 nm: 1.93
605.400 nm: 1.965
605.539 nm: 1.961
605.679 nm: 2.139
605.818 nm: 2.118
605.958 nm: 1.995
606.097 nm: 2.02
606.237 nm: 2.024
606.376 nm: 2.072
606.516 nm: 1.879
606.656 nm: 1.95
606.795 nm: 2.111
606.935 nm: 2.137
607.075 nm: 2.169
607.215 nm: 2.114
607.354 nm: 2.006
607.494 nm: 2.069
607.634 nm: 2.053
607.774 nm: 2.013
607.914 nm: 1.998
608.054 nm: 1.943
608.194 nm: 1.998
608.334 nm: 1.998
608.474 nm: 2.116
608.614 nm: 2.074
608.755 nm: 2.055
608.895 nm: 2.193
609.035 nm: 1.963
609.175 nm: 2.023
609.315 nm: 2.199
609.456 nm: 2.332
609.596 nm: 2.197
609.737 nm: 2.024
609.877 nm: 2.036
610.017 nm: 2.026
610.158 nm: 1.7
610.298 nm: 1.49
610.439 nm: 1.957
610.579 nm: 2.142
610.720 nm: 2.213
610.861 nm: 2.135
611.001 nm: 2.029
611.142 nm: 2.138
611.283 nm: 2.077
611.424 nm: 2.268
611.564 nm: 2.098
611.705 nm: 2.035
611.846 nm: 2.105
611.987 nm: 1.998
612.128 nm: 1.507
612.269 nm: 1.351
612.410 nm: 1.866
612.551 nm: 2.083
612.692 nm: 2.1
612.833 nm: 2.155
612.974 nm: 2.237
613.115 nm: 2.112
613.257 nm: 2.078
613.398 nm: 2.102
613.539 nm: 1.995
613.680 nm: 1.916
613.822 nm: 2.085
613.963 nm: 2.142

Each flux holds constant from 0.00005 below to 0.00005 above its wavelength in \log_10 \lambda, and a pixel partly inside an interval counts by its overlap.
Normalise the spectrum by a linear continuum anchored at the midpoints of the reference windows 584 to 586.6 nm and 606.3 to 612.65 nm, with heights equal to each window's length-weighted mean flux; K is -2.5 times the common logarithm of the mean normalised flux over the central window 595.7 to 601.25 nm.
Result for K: 0.12 mag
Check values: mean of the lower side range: 1.77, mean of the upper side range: 2.02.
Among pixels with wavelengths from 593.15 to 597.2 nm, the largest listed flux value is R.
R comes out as 1.861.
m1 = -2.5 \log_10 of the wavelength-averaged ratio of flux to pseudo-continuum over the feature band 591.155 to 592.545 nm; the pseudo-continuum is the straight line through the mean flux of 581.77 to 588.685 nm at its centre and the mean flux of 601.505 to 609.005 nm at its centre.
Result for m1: 0.18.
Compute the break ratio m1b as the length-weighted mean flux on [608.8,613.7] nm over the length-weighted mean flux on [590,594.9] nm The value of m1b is 1.3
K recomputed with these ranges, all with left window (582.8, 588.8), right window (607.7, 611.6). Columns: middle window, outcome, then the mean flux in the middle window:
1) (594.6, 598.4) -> 0.13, 1.63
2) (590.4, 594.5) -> 0.15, 1.55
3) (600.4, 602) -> 0.05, 1.84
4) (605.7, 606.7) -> -0.01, 2.02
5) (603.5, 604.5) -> 0.01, 1.94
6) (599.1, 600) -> 0.00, 1.89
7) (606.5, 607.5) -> -0.03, 2.06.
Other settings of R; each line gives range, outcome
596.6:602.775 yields 2.002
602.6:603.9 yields 2.093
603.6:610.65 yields 2.332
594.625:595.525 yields 1.728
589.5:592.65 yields 1.654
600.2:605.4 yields 2.12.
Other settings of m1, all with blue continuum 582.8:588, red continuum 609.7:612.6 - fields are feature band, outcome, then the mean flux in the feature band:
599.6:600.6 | 0.05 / 1.78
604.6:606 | -0.06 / 2.03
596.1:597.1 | 0.15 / 1.6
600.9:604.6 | -0.02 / 1.92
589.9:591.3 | 0.36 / 1.29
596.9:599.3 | 0.09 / 1.71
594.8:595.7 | 0.16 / 1.58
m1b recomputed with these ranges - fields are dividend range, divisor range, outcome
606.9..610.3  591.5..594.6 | 1.28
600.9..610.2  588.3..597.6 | 1.41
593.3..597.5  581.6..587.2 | 0.89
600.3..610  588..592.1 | 1.71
